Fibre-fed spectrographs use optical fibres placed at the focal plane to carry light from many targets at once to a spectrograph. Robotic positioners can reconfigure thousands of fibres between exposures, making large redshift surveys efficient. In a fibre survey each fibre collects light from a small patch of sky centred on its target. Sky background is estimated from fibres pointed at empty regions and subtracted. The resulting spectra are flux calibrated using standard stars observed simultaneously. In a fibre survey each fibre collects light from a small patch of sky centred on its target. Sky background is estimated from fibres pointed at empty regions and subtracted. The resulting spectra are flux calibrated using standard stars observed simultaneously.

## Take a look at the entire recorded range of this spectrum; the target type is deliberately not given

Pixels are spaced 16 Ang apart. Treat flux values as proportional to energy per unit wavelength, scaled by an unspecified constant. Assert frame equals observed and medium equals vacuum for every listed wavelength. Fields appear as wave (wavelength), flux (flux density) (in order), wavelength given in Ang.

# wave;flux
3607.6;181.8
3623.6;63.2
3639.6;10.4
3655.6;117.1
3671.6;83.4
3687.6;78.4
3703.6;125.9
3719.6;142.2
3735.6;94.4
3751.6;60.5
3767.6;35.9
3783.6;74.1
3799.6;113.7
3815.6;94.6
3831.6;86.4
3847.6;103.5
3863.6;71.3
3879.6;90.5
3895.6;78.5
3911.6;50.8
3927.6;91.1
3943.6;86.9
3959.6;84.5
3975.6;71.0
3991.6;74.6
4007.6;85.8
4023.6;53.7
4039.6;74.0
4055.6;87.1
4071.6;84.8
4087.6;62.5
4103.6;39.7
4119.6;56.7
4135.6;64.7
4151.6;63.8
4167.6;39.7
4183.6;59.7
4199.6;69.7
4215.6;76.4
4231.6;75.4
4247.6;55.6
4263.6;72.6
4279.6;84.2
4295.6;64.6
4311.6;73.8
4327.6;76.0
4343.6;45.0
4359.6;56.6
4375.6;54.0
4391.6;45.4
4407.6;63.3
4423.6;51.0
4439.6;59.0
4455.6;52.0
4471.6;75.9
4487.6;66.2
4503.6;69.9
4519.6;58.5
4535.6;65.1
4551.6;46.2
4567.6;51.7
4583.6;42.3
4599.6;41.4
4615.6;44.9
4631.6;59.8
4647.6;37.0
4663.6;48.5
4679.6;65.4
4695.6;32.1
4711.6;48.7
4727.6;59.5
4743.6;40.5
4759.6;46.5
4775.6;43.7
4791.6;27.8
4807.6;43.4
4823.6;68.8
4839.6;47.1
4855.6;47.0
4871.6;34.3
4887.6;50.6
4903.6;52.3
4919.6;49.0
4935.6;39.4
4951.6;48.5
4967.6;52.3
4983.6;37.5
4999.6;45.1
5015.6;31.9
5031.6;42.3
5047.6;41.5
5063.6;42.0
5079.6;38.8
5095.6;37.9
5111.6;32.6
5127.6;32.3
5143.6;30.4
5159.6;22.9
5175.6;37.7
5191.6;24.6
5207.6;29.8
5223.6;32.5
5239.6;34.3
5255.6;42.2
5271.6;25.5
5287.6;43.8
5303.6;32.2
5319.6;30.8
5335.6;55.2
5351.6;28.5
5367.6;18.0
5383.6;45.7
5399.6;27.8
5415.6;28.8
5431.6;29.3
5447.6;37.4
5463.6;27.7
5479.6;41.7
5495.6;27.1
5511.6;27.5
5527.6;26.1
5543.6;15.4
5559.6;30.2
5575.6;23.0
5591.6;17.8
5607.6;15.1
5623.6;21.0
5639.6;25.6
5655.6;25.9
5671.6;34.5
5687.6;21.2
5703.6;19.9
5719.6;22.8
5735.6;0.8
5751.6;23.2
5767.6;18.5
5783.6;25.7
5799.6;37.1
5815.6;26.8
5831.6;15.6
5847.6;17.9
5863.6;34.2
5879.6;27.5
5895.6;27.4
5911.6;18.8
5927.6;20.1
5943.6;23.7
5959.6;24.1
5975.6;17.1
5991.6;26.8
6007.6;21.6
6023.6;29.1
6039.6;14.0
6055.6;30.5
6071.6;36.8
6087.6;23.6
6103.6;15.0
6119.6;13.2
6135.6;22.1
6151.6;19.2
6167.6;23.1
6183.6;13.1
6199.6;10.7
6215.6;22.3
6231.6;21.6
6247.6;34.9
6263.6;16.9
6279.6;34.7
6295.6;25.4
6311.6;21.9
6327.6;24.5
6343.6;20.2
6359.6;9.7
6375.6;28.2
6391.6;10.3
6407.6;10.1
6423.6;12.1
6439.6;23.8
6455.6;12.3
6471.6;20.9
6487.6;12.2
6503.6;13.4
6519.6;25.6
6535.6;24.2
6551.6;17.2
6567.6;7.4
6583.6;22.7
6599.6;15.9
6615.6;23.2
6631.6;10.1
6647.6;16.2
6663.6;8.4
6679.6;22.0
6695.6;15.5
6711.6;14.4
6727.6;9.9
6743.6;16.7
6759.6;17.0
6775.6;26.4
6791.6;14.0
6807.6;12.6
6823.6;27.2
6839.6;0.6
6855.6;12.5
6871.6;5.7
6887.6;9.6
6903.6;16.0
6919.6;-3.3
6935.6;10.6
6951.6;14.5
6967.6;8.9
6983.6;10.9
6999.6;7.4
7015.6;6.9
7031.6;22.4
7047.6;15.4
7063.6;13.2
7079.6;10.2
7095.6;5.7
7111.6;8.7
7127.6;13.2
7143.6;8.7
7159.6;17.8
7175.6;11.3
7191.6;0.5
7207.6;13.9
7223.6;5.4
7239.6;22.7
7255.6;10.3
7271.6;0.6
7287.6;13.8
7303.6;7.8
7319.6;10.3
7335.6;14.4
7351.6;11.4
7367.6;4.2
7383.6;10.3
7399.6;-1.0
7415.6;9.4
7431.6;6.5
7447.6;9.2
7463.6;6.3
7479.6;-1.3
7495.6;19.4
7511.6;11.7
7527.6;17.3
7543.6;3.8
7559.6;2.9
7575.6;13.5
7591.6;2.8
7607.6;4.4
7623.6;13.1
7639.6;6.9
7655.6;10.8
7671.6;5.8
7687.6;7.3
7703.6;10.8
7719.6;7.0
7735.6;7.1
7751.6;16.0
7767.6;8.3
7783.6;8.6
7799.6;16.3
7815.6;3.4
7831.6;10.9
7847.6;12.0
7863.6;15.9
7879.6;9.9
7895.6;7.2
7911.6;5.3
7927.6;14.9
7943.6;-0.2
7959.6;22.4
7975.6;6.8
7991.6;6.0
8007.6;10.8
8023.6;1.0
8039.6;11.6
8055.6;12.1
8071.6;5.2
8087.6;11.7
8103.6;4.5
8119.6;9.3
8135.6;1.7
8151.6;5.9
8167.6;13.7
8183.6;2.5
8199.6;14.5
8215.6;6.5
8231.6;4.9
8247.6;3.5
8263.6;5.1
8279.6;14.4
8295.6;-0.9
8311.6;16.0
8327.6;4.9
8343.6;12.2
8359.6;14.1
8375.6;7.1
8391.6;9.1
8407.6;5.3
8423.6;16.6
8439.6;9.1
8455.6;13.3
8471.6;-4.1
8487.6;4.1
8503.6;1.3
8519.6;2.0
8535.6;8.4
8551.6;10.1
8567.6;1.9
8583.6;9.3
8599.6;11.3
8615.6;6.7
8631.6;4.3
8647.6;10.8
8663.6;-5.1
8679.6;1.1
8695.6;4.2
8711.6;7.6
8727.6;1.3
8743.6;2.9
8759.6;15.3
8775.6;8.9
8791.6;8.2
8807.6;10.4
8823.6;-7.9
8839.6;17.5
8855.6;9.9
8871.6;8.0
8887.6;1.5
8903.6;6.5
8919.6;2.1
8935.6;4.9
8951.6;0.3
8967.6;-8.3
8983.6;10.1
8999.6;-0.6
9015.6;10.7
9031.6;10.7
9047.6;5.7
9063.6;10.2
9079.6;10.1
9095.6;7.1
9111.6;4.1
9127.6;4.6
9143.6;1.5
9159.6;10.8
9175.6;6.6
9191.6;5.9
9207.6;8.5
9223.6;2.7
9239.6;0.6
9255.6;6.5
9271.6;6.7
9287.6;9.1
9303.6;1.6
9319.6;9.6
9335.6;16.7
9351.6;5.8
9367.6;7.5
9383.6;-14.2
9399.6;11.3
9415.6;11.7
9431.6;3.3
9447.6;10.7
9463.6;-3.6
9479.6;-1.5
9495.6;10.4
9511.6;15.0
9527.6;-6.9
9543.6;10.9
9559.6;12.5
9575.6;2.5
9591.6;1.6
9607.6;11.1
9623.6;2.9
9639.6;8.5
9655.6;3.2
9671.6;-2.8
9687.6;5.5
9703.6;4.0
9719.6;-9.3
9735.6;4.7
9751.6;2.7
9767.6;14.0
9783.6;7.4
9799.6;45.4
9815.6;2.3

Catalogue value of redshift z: 1.262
